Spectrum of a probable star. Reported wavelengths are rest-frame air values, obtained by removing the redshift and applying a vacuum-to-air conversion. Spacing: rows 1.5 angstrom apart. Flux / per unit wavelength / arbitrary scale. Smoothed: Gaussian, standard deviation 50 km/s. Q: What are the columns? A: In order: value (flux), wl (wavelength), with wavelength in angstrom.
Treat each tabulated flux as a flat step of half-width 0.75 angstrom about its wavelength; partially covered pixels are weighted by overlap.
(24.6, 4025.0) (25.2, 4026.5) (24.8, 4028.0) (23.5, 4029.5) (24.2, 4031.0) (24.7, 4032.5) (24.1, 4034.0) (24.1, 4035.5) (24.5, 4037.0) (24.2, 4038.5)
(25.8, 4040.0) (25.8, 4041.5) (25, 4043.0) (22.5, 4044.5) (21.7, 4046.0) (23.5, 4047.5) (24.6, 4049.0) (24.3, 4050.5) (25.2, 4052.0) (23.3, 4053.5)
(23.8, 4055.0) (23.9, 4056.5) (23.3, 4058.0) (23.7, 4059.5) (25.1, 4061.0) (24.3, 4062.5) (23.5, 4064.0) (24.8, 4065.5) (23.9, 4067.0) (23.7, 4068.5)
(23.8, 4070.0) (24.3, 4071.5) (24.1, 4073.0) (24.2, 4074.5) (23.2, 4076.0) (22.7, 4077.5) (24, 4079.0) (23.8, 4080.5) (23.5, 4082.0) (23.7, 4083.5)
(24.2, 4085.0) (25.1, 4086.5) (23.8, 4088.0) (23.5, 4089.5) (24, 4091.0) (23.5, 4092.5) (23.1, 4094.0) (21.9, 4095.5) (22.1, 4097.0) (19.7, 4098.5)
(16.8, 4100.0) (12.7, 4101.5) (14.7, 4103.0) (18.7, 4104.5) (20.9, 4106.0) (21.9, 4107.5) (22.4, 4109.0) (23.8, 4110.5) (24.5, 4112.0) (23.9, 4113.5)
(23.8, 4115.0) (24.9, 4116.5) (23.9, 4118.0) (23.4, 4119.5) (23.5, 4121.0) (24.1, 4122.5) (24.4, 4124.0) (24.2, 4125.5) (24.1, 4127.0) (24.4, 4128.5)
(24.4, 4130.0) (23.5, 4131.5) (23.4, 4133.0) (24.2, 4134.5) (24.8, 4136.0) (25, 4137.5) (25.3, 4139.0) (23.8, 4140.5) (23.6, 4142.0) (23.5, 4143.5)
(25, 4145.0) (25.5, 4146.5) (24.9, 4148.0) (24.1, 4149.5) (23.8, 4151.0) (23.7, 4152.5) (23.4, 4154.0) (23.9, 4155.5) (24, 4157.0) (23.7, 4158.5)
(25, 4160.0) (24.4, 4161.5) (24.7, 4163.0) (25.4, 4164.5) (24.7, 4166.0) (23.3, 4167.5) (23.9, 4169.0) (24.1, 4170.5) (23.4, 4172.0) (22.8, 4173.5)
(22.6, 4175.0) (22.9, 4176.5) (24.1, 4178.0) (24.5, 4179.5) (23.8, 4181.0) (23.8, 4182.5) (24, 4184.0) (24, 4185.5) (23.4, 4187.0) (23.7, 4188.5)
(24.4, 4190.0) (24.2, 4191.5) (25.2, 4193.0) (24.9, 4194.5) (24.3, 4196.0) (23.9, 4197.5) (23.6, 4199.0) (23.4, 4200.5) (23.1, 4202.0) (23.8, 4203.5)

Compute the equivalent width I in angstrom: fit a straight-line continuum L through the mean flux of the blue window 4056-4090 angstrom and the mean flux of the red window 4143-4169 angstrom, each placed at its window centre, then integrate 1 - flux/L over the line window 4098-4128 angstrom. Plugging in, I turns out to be 2.8 angstrom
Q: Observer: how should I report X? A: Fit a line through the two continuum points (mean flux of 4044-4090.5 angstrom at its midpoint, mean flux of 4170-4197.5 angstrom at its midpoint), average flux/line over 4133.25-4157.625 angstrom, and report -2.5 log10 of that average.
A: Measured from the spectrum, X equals -0.02 mag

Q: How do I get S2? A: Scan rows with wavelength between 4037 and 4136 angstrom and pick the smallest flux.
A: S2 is 12.7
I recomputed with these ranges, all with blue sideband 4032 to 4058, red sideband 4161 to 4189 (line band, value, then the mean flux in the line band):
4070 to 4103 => 2.25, 22.4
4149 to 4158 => 0.04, 23.8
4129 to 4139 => -0.15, 24.3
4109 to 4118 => 0.00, 24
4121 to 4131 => -0.09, 24.2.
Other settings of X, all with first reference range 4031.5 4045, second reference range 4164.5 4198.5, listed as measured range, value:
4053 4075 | 0.02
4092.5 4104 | 0.27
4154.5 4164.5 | -0.01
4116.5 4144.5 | 0.00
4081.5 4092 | 0.02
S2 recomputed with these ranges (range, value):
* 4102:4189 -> 14.7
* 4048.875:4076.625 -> 23.2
